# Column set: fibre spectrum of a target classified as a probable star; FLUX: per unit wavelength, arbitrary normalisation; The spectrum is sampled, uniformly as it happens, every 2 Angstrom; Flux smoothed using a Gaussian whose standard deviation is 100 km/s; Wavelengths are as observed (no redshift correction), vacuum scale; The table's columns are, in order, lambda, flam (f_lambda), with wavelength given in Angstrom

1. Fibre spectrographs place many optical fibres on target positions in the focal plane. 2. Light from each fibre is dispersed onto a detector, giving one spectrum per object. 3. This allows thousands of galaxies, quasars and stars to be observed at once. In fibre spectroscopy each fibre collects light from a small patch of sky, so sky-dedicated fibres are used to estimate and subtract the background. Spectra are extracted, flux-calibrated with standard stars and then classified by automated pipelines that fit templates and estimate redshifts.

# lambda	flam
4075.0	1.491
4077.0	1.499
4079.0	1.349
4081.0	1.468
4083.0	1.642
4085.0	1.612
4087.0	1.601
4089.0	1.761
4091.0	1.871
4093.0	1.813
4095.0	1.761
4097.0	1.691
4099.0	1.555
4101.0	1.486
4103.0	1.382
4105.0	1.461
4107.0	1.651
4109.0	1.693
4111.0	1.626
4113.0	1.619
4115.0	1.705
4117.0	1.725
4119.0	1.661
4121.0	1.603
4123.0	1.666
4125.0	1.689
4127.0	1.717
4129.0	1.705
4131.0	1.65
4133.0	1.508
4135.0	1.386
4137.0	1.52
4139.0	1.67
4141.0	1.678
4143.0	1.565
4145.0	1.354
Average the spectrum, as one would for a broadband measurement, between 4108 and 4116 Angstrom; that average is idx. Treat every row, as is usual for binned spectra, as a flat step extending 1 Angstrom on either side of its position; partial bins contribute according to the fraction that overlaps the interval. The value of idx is 1.66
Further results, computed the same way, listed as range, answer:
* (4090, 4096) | 1.82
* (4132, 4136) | 1.45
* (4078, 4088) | 1.53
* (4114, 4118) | 1.72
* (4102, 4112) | 1.56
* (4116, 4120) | 1.69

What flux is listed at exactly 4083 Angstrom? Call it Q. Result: 1.642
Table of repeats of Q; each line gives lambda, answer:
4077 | 1.499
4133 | 1.508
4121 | 1.603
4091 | 1.871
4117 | 1.725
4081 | 1.468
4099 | 1.555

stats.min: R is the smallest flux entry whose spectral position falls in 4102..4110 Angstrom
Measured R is 1.382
